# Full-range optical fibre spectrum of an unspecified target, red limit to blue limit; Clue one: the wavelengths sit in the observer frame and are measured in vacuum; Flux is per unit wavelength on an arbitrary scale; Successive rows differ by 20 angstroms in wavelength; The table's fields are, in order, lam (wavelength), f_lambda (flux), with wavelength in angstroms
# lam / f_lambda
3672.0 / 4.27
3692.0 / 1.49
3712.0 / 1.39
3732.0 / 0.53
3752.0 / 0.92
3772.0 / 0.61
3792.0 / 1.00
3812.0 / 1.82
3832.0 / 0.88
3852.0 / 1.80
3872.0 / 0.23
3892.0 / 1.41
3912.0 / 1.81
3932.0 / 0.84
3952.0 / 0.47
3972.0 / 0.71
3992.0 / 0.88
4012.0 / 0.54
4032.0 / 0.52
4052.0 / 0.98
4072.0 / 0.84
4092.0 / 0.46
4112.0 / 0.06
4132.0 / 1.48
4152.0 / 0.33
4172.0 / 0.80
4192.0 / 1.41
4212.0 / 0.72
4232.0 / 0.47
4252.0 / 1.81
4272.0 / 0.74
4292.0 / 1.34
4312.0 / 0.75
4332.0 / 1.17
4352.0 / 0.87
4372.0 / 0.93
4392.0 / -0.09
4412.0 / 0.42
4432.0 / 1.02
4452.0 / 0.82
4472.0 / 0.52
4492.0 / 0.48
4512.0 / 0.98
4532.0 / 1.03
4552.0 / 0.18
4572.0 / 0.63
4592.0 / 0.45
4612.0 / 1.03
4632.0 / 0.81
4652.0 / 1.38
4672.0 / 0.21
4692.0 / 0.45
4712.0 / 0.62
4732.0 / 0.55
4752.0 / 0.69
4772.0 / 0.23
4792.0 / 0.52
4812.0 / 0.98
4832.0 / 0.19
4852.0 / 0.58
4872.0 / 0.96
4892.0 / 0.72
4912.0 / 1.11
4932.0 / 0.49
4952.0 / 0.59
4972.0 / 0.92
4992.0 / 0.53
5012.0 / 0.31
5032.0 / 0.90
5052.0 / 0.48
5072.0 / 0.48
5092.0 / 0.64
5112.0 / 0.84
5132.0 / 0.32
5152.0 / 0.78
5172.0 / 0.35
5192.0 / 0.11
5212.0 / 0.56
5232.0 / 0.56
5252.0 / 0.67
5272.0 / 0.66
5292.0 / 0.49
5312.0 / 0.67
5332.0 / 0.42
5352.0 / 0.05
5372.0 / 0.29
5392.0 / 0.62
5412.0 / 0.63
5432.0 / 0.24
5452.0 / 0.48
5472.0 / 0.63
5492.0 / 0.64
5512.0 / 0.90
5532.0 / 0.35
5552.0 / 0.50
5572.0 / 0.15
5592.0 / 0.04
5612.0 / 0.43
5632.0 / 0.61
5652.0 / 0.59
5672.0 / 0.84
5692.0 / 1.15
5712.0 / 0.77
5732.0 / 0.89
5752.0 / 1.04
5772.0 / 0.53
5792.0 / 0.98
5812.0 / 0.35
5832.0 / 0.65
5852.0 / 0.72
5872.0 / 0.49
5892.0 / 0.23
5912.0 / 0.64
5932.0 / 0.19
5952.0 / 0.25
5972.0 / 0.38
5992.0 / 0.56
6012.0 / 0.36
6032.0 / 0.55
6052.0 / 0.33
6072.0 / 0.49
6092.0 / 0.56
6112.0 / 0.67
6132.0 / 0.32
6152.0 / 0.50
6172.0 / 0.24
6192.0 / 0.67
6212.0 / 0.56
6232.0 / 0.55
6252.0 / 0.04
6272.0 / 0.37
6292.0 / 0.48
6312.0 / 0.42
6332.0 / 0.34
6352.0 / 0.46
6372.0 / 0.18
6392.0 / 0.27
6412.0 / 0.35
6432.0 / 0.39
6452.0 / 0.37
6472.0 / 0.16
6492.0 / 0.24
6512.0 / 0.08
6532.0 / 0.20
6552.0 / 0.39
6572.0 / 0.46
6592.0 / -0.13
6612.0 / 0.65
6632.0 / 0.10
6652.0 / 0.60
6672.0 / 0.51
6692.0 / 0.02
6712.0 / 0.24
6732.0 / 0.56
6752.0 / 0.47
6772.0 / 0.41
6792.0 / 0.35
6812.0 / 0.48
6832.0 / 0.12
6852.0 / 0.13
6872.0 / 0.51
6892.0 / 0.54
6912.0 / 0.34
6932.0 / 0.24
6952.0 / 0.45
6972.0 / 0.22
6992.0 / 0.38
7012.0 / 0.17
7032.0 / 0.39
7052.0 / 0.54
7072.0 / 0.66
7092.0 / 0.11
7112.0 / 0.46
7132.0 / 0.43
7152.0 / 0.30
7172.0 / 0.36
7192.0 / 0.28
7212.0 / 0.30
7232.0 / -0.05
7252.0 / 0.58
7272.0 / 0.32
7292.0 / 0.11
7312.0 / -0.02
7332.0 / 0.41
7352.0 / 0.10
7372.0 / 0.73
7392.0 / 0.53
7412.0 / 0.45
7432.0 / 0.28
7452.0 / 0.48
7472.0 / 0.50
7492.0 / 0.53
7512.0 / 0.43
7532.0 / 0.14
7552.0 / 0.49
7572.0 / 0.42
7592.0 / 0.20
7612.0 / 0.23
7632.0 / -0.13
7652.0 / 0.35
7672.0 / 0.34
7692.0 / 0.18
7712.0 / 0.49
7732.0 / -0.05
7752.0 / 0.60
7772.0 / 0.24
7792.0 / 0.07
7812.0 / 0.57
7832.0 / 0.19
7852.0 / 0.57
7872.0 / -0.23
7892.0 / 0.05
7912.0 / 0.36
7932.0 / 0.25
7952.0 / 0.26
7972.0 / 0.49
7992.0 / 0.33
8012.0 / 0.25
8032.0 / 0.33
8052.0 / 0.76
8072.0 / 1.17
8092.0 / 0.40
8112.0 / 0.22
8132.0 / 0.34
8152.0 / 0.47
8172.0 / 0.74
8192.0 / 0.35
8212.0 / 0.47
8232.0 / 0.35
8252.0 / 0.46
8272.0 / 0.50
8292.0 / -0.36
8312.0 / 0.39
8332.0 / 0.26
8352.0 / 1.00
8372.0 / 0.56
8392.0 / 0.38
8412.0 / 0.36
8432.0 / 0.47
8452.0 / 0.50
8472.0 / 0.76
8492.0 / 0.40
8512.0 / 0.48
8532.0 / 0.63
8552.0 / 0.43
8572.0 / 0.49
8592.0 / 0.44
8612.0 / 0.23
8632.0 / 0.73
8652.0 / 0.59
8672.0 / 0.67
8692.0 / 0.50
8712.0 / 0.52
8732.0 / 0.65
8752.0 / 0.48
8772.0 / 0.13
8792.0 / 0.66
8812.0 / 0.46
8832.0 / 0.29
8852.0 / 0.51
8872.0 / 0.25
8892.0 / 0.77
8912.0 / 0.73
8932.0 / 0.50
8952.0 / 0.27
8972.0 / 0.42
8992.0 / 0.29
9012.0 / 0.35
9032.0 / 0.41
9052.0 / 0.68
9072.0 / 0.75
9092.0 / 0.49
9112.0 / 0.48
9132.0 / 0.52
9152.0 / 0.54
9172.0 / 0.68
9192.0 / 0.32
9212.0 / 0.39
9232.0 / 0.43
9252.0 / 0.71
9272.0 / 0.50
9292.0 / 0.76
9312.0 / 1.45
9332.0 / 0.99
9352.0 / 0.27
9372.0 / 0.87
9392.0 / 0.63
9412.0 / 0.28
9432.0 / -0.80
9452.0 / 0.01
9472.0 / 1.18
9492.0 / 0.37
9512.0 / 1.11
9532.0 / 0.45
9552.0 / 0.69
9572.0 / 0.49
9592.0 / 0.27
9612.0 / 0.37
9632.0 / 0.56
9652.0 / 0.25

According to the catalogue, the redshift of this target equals 1.162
